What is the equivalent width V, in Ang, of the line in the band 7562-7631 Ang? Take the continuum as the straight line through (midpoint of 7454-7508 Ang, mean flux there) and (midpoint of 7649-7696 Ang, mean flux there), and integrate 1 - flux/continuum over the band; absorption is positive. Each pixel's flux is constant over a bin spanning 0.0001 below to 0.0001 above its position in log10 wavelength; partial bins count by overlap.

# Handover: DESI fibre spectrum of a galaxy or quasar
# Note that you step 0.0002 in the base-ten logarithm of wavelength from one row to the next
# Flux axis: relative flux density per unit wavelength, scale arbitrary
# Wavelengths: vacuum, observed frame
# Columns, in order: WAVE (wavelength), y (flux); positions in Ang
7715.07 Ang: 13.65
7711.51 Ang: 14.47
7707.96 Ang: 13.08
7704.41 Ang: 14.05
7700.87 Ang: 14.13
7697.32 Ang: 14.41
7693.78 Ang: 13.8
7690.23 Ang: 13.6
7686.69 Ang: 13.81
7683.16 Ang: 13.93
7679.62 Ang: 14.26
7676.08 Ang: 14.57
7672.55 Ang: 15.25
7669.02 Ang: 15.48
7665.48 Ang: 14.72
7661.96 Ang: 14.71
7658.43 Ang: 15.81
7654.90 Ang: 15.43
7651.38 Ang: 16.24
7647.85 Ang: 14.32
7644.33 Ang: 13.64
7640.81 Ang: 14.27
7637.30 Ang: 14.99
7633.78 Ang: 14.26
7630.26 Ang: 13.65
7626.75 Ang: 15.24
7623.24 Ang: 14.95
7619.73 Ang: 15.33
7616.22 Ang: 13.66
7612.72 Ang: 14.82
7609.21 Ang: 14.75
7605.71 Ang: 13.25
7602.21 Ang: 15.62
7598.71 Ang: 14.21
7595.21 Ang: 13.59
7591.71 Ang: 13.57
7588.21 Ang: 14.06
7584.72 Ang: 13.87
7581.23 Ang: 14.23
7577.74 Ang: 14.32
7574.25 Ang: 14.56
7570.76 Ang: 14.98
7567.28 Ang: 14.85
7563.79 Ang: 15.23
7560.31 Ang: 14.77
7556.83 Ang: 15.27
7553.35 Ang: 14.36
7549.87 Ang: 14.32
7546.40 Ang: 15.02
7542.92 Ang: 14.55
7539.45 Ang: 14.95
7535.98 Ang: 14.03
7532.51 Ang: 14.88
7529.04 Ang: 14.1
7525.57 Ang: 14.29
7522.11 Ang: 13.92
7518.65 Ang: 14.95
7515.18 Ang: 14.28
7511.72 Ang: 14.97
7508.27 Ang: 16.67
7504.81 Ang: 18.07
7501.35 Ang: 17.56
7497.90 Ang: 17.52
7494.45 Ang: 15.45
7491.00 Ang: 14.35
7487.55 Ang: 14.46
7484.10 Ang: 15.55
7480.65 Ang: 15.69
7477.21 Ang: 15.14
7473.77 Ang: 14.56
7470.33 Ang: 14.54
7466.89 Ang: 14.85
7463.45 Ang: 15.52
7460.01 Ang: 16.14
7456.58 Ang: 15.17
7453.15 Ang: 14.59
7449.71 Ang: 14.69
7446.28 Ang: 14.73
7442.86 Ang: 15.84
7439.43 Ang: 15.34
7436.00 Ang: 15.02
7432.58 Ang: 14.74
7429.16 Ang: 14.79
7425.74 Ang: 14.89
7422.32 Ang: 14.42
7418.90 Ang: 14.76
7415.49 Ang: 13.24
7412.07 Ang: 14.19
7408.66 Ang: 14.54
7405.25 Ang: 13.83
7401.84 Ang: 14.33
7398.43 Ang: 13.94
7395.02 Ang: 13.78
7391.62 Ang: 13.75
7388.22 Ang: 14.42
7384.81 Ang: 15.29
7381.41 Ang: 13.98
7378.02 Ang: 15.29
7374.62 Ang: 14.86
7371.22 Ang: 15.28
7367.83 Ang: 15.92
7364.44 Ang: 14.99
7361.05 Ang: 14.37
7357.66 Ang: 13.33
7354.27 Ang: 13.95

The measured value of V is 2.95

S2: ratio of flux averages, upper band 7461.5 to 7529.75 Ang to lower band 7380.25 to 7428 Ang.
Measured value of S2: 1.08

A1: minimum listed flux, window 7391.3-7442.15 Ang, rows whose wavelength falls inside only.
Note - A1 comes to 13.24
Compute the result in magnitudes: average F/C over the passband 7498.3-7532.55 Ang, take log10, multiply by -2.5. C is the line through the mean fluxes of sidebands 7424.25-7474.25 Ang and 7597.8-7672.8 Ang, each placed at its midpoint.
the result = -0.04 mag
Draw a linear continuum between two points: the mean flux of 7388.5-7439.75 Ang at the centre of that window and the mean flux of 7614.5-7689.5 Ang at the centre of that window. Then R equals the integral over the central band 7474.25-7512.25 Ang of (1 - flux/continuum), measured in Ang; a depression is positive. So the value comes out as -3.9 Ang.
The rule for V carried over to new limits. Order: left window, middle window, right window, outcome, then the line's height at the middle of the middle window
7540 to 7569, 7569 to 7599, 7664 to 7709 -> 1.1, 14.7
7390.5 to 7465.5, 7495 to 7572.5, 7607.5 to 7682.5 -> -2.4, 14.7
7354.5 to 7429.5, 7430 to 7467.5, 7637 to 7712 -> -1.8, 14.5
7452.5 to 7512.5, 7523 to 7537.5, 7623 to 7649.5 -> 0.9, 15.2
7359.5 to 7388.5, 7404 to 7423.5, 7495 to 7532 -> 1.3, 15.1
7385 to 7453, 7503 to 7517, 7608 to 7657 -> -1.4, 14.6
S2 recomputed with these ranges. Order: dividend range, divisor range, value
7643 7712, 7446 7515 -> 0.93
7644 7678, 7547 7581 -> 1.02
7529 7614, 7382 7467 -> 0.99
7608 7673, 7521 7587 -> 1.02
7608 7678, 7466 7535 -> 0.97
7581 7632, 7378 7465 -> 0.98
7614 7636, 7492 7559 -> 0.96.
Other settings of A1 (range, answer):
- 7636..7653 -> 13.64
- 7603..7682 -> 13.25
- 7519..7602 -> 13.57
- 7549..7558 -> 14.32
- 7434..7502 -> 14.35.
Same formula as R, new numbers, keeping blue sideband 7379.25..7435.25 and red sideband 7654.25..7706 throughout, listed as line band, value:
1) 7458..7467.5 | -0.80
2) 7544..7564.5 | -0.53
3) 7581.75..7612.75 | 0.64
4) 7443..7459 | -0.67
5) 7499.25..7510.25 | -2.28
